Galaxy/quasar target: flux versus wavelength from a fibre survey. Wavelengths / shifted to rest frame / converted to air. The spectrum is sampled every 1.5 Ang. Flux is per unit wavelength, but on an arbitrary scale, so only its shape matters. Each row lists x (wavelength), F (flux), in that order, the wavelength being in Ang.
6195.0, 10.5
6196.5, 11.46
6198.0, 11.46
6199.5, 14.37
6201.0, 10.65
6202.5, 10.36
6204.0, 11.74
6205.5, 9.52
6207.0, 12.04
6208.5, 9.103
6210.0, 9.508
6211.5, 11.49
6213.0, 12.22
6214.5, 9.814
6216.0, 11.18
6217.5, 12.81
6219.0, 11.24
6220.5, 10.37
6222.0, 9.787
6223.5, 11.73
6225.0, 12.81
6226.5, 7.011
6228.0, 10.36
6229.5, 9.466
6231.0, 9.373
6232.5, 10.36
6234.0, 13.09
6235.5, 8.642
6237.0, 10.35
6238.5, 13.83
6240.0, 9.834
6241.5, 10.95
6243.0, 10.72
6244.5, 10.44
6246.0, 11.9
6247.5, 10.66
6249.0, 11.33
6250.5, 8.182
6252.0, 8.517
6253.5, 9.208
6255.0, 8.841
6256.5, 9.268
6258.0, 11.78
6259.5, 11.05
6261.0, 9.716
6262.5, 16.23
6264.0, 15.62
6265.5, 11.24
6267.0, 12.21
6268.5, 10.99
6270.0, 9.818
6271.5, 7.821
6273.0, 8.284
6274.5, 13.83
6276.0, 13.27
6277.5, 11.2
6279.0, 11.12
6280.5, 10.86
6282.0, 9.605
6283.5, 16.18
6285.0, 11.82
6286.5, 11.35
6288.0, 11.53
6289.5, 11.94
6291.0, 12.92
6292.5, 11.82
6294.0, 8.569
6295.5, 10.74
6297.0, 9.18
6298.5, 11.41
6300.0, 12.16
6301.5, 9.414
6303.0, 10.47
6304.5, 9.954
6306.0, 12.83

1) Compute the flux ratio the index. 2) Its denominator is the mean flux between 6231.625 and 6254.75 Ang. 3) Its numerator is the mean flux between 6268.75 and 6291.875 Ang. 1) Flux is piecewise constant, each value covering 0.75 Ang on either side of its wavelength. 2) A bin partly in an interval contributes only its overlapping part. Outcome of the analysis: 1.09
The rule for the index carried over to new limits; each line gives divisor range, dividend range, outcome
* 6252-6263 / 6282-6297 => 1.10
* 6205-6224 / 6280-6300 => 1.05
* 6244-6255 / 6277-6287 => 1.18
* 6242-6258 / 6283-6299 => 1.15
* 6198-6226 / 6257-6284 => 1.05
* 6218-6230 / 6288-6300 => 1.06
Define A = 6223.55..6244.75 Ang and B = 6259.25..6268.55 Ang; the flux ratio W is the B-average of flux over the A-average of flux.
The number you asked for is 1.2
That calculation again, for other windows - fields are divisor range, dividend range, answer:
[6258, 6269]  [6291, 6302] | 0.86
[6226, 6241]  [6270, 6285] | 1.10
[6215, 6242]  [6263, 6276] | 1.07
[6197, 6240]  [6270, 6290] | 1.05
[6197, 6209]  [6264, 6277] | 1.00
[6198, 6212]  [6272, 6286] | 1.07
